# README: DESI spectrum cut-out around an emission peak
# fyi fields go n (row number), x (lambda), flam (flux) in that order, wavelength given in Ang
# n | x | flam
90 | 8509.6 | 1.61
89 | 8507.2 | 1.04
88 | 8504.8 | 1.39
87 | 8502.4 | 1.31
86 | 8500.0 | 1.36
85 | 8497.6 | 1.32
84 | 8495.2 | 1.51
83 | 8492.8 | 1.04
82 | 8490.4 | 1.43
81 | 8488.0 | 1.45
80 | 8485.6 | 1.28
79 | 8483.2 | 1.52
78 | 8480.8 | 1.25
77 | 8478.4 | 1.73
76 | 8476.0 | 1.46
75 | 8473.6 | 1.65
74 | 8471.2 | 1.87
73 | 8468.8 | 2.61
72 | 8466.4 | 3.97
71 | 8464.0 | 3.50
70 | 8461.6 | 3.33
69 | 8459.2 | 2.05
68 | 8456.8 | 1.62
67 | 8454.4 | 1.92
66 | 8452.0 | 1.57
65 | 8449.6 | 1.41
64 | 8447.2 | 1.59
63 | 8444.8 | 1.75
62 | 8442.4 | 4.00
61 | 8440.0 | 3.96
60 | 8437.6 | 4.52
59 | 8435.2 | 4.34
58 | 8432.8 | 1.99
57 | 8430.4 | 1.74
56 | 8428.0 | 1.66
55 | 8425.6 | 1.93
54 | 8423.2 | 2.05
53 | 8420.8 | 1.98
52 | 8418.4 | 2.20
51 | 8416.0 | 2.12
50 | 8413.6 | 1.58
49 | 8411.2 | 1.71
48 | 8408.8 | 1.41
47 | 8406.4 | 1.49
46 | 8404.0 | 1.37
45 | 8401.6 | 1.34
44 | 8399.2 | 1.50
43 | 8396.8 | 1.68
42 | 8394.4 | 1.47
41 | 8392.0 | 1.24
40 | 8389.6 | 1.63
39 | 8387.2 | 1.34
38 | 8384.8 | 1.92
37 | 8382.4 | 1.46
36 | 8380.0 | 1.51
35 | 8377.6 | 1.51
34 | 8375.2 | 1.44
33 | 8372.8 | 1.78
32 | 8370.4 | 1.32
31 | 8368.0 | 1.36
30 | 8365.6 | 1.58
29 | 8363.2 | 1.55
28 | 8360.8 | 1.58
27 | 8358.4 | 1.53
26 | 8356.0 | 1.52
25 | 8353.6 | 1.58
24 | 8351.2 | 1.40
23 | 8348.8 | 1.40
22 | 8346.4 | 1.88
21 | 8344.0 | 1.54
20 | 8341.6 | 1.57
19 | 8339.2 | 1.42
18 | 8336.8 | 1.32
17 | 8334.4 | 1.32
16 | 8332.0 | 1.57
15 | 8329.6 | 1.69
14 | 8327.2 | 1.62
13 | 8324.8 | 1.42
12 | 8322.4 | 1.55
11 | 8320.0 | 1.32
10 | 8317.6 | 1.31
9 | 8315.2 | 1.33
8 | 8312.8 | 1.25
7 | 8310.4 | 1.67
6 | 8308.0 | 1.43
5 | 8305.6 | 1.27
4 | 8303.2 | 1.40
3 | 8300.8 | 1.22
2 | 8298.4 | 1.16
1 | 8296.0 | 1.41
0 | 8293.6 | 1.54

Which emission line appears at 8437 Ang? H-alpha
